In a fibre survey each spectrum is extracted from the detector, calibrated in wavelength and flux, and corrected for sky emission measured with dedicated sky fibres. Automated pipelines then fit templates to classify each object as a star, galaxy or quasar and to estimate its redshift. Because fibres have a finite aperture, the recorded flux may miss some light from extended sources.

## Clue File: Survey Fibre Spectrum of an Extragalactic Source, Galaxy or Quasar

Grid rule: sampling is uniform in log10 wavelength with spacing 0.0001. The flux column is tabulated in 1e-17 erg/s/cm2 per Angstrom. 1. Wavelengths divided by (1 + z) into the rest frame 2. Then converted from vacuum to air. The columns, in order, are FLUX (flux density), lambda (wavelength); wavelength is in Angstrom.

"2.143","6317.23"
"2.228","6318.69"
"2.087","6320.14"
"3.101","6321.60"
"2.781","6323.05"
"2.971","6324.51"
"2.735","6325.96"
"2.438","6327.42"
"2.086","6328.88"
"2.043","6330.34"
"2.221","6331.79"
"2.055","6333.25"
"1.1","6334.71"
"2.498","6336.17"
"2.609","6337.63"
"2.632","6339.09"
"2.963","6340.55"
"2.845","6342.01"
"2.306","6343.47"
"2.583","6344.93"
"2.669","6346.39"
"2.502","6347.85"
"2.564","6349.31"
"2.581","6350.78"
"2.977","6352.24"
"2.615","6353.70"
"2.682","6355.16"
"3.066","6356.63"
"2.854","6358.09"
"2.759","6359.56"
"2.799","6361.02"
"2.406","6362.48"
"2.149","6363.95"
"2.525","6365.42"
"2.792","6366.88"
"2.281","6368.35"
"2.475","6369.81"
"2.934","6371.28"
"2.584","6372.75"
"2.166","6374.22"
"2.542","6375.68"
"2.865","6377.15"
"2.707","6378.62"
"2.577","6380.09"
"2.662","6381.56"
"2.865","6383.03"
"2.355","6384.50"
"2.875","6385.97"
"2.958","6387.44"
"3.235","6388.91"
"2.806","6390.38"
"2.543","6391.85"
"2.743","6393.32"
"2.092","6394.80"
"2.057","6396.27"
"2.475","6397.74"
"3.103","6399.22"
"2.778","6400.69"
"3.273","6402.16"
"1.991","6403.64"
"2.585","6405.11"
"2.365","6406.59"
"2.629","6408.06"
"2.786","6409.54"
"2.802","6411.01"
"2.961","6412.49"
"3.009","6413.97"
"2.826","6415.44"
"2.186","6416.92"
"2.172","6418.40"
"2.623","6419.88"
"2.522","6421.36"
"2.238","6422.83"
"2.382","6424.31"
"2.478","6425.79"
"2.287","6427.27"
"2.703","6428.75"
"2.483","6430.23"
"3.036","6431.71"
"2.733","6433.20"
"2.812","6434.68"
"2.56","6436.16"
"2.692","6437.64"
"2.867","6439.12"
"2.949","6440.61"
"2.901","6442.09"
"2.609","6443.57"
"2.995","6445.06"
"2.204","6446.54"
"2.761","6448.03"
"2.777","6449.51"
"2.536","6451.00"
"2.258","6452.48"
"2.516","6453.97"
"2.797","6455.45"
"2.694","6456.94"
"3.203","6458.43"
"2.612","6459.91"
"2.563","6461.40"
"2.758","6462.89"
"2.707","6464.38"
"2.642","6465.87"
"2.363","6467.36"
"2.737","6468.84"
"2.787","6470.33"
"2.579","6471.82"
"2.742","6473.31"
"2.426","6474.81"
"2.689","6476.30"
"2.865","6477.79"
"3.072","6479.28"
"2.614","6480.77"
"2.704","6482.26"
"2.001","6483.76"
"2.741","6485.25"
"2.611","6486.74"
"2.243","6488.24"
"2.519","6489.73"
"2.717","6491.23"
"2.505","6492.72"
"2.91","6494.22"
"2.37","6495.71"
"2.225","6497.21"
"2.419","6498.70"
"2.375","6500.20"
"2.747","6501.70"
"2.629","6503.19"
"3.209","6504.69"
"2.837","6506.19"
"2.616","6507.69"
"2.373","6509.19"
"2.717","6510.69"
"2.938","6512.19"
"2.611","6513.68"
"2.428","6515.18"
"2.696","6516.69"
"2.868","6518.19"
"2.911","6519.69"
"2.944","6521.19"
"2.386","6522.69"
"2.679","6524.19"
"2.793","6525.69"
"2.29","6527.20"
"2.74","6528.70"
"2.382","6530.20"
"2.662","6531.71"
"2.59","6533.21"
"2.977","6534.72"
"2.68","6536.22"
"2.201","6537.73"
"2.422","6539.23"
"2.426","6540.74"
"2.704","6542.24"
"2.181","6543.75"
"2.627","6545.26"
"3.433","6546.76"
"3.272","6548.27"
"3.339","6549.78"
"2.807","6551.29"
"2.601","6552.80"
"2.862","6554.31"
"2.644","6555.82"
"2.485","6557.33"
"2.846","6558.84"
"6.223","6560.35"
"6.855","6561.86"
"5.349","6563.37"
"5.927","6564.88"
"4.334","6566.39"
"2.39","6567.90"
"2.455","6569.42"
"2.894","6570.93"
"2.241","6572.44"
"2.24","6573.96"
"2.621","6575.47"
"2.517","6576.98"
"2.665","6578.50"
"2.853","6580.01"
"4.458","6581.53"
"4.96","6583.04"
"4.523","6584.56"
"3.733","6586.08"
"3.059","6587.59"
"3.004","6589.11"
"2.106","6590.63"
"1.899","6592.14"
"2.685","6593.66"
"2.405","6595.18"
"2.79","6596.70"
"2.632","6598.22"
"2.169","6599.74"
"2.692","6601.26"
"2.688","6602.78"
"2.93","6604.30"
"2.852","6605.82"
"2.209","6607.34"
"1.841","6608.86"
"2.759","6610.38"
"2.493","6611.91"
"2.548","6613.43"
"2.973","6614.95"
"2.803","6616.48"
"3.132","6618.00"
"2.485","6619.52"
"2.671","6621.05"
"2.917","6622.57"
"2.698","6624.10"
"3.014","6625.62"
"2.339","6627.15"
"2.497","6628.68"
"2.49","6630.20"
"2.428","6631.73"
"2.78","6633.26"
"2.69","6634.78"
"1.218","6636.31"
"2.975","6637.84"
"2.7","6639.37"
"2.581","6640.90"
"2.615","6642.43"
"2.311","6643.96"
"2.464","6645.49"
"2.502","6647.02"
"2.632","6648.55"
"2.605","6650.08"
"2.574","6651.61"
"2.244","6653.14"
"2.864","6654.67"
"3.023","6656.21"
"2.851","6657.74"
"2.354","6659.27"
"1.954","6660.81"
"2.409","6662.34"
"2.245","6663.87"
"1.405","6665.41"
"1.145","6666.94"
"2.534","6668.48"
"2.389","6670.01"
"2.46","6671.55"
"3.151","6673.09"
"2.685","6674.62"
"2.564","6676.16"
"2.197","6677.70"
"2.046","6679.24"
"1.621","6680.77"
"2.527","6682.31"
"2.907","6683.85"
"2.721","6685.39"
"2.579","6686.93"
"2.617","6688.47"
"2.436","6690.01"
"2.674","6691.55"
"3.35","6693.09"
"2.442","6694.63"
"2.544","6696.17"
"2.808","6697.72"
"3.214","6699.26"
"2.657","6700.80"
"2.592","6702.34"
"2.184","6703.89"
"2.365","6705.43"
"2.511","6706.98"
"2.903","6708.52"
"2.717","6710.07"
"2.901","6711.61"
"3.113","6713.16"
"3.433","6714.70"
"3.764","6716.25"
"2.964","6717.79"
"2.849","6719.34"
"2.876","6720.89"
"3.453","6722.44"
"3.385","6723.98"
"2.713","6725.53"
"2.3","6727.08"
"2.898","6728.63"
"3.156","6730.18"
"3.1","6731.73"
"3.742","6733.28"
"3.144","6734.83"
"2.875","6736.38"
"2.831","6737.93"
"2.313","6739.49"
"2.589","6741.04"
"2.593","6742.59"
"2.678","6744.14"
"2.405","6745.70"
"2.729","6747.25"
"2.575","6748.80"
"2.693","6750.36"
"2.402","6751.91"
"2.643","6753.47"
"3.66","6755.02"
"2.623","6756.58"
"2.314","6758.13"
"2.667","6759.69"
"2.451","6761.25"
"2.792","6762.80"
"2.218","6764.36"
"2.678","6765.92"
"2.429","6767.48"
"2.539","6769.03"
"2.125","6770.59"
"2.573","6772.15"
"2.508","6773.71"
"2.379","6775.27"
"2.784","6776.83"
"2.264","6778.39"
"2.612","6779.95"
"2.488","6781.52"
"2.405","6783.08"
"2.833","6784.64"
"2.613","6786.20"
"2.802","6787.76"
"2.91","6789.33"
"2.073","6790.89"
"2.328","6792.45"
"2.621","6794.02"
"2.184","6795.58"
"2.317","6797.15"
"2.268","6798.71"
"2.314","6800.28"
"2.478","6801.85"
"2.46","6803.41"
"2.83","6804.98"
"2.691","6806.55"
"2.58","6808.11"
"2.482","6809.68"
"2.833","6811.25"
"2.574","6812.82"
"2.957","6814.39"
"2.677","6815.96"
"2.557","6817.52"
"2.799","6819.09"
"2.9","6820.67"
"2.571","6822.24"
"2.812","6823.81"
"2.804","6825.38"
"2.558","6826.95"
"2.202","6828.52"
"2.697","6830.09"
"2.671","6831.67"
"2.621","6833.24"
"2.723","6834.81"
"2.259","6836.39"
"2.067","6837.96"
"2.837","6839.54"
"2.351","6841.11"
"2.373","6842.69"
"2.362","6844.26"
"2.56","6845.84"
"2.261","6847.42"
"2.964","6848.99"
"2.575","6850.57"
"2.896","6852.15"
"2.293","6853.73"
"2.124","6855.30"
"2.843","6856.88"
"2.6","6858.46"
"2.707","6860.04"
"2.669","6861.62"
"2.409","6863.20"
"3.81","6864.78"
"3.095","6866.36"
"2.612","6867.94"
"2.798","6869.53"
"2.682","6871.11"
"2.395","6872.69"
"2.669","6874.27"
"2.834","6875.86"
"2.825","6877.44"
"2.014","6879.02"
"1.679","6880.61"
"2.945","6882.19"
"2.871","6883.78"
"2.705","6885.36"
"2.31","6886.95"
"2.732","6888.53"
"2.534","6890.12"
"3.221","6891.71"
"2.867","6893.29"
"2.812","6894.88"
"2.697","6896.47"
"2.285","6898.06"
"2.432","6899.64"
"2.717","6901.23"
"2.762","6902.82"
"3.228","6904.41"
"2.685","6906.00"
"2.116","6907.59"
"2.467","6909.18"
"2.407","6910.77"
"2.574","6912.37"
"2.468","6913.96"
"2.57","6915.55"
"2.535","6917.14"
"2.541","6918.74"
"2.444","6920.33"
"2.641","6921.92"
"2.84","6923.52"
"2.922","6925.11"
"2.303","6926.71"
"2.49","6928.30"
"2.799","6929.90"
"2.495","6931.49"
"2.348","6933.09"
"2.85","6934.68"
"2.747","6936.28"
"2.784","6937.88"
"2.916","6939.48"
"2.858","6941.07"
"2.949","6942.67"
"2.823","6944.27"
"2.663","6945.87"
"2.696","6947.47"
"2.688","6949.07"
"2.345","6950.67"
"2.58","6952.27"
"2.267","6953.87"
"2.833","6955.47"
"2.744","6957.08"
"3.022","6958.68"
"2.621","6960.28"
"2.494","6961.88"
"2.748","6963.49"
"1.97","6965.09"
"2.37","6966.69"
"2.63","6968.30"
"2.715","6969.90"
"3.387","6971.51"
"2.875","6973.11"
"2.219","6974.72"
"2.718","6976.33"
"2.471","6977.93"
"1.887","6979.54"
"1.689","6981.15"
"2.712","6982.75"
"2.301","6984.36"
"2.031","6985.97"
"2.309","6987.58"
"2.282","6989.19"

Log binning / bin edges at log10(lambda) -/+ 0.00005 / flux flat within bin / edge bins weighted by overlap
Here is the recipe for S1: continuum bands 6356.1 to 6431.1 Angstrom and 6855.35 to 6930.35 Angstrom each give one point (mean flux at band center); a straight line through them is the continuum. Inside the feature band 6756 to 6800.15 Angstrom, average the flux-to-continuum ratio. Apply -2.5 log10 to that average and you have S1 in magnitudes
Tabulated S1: 0.06 mag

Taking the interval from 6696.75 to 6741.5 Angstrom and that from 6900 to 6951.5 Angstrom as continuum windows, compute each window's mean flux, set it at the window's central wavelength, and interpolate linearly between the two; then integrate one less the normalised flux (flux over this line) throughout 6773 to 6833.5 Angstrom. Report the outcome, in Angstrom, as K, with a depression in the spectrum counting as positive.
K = 4.9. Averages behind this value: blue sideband 2.91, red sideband 2.64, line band 2.58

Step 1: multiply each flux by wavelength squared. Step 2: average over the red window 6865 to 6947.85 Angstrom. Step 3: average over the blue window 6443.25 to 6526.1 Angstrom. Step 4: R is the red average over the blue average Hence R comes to 1.14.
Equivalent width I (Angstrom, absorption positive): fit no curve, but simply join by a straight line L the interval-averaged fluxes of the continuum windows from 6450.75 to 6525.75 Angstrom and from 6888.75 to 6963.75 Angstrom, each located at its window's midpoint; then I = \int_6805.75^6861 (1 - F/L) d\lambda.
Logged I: 1.2 Angstrom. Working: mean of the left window 2.64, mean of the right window 2.66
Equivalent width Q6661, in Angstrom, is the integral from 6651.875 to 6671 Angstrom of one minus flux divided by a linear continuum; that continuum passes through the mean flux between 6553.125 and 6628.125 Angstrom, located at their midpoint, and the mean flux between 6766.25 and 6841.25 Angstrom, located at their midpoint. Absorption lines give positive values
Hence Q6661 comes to 4.0 Angstrom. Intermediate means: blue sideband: 3.07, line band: 2.29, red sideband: 2.55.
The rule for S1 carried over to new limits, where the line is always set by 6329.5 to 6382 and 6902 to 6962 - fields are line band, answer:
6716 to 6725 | -0.21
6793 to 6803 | 0.11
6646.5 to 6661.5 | 0.01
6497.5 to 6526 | -0.05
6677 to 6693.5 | 0.04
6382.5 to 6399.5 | -0.05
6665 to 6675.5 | 0.14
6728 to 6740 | -0.16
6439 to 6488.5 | -0.04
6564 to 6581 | -0.18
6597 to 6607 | -0.03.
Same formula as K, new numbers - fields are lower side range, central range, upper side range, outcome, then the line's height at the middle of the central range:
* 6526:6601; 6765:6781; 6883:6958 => 1.93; 2.83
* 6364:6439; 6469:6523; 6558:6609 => 5.58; 2.95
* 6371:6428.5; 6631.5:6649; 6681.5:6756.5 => 1.76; 2.77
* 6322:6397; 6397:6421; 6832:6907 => -0.73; 2.58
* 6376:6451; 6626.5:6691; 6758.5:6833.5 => 3.90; 2.59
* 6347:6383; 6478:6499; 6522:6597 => 2.61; 2.92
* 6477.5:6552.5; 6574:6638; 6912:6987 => -2.77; 2.64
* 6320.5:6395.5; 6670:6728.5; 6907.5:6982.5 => -3.23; 2.59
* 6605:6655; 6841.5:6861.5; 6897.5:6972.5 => 0.54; 2.62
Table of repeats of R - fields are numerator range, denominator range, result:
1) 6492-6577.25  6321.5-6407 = 1.19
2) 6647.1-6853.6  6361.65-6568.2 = 1.03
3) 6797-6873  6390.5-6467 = 1.12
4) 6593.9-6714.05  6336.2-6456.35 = 1.05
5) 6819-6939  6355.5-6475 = 1.14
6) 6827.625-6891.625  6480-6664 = 1.01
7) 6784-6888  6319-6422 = 1.15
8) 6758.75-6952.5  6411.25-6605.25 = 1.02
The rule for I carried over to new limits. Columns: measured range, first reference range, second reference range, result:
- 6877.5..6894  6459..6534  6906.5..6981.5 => 0.0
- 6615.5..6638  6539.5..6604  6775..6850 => 3.2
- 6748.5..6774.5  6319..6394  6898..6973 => 0.4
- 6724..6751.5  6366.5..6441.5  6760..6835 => -2.4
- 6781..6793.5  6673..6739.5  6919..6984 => 0.8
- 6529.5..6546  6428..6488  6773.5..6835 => 0.8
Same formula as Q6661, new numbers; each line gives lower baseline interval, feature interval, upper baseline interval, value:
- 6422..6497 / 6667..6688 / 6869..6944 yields 1.5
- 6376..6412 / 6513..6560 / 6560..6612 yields 5.2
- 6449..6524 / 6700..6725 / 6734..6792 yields -3.0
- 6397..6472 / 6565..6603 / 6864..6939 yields -4.6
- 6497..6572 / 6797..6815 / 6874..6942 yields 1.0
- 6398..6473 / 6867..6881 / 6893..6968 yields 0.5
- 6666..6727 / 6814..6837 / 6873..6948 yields 0.0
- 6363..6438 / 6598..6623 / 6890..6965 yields 0.0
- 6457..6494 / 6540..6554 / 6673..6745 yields -0.7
